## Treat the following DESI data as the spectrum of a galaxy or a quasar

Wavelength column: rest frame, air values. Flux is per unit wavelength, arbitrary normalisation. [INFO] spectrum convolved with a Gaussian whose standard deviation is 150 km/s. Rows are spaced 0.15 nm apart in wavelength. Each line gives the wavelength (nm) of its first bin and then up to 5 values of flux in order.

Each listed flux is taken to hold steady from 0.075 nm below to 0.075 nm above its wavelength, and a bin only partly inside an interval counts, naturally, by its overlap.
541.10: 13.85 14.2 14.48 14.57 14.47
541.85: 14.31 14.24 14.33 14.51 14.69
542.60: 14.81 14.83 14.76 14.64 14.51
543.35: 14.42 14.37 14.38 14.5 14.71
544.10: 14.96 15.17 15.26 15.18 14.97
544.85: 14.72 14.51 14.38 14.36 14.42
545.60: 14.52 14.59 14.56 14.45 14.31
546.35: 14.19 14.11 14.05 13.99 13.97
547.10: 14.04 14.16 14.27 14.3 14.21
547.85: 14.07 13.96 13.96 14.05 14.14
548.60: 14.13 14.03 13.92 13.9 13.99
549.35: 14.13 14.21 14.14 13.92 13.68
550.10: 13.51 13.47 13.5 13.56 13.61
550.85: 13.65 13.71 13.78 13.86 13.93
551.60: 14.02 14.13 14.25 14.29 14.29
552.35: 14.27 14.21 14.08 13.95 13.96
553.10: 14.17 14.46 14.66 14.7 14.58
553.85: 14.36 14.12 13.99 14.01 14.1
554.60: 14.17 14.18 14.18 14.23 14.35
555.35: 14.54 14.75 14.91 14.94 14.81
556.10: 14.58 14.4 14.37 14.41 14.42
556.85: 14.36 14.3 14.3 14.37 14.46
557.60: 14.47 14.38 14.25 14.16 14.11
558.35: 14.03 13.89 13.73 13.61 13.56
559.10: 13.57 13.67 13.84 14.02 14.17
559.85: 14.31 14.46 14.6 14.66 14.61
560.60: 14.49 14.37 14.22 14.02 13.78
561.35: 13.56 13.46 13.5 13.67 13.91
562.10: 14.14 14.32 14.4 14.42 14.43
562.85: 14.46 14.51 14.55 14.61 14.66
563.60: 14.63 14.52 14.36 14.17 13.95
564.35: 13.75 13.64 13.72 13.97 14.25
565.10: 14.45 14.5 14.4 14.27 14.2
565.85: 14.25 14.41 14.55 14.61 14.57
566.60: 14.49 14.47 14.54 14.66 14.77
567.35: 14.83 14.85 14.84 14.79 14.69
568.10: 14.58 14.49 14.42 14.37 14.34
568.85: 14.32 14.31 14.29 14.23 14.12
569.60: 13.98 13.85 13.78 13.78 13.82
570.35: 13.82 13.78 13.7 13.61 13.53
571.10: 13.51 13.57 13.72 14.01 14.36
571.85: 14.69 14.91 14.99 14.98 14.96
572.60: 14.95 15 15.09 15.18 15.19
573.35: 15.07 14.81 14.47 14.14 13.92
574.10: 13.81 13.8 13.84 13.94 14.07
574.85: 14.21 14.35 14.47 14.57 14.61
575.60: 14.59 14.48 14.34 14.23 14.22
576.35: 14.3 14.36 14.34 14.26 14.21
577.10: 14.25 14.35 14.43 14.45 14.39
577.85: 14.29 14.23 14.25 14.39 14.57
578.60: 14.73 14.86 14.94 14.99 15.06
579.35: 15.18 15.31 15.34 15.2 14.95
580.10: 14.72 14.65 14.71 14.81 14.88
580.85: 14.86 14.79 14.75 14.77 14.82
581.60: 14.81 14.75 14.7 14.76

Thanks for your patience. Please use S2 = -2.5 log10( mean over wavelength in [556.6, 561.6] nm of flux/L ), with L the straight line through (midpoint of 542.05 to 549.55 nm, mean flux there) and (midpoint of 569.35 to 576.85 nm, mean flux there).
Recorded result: 0.02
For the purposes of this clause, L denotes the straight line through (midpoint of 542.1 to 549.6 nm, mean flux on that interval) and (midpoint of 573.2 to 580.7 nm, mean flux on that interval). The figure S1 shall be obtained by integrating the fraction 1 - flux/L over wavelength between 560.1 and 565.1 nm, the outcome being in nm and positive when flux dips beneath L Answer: 0.091 nm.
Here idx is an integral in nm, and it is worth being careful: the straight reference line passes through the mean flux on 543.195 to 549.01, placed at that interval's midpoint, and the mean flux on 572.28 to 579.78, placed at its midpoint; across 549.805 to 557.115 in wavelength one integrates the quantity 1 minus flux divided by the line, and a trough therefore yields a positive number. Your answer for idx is 0.12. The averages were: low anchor 14.4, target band 14.2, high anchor 14.5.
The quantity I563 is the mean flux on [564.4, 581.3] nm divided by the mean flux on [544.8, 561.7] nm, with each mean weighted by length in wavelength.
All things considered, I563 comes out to 1.0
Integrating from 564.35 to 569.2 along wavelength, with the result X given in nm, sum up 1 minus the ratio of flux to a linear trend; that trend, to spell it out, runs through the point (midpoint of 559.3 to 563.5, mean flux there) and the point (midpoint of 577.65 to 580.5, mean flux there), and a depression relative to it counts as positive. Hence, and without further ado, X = -0.01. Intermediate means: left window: 14.2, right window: 14.8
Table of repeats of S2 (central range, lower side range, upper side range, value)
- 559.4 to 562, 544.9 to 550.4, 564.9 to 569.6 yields 0.02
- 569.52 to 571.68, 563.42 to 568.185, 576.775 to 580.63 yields 0.06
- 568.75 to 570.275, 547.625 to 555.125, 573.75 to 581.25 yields 0.02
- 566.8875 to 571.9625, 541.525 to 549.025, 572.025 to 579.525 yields 0.02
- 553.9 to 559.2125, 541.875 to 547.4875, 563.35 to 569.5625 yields 0.01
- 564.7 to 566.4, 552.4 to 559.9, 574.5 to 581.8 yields 0.00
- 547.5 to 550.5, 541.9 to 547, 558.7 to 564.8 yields 0.04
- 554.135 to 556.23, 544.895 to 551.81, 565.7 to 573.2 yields -0.02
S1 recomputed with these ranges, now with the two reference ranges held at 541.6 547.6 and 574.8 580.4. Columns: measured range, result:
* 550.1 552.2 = 0.10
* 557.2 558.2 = 0.01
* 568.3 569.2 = 0.01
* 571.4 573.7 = -0.04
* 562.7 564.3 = 0.01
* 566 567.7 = -0.01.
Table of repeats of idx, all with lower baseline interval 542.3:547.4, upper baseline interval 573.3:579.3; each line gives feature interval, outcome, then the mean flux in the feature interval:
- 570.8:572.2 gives 0.03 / 14.1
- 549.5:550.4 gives 0.05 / 13.8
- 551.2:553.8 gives 0.05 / 14.2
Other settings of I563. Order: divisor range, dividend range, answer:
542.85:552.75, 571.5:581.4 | 1.03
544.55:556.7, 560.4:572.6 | 1.00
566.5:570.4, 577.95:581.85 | 1.03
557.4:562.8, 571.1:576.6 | 1.02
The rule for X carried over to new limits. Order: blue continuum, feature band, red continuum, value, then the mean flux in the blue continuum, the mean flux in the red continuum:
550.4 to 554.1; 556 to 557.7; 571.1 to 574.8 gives -0.03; 14.1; 14.5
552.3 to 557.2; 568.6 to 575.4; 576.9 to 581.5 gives 0.16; 14.4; 14.7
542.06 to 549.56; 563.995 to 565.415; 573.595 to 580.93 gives 0.04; 14.4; 14.5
